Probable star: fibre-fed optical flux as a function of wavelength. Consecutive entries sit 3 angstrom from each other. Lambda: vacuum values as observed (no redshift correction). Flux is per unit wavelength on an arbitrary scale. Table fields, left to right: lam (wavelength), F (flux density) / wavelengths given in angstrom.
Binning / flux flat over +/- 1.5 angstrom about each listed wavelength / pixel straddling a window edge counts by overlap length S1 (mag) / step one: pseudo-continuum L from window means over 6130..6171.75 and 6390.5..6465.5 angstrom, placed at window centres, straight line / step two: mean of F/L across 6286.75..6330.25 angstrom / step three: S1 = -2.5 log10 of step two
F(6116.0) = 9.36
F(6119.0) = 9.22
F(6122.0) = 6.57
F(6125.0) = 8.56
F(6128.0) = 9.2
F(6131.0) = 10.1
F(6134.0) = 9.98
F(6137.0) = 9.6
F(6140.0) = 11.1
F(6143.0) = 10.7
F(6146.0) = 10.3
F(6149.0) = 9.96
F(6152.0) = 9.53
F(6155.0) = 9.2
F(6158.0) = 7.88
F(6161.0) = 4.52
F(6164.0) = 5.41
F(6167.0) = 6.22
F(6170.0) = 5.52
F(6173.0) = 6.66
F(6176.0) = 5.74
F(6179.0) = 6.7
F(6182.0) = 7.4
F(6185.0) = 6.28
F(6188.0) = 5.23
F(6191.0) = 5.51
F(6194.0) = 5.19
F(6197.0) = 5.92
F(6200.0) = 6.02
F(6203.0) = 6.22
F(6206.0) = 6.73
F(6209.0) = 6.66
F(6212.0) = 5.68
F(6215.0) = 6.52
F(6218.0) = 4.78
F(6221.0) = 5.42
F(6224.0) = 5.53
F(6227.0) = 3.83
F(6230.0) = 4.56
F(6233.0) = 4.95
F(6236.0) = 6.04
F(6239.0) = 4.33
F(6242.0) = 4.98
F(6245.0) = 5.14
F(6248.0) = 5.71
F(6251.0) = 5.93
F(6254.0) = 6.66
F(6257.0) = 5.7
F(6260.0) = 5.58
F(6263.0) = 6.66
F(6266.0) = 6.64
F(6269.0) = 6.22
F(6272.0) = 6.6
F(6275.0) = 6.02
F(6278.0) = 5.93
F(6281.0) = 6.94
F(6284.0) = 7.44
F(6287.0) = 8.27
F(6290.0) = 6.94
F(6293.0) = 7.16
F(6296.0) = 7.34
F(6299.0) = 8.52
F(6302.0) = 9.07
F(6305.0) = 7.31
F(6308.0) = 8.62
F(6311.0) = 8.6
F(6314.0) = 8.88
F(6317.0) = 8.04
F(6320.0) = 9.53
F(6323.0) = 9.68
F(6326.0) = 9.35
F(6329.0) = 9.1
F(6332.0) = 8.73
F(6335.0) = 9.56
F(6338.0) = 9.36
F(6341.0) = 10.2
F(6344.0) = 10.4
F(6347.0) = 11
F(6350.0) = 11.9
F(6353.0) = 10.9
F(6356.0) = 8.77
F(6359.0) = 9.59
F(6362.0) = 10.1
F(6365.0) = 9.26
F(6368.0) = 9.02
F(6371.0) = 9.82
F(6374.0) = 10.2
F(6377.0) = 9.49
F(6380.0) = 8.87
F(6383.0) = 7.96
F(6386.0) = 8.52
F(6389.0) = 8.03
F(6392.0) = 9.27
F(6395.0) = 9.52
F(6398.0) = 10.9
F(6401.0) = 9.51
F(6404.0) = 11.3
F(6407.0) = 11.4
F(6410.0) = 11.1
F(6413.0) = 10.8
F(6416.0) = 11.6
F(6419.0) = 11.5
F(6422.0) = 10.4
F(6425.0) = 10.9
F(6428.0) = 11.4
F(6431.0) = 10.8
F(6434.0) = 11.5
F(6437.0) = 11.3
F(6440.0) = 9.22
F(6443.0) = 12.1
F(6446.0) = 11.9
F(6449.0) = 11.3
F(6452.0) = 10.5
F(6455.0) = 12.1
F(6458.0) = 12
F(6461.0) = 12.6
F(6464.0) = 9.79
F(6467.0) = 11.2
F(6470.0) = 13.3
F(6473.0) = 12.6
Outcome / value 0.179 mag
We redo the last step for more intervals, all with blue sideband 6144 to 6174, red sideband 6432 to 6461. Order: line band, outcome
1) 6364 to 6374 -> 0.095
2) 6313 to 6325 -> 0.075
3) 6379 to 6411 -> 0.112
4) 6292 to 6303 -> 0.175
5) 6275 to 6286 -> 0.338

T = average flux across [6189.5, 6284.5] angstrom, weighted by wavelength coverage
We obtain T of 5.8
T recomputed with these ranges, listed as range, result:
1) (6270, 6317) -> 7.58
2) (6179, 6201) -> 5.99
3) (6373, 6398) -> 9.07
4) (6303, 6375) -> 9.49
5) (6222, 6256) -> 5.25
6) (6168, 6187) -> 6.35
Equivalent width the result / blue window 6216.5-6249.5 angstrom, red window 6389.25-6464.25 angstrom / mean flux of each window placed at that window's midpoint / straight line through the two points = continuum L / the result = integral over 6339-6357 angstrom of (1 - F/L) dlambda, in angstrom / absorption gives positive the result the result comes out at -4.2 angstrom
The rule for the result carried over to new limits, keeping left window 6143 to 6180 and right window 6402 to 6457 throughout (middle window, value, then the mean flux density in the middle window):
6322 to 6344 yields 0.8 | 9.49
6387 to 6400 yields 1.6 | 9.4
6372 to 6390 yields 2.7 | 8.89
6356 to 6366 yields 0.7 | 9.54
